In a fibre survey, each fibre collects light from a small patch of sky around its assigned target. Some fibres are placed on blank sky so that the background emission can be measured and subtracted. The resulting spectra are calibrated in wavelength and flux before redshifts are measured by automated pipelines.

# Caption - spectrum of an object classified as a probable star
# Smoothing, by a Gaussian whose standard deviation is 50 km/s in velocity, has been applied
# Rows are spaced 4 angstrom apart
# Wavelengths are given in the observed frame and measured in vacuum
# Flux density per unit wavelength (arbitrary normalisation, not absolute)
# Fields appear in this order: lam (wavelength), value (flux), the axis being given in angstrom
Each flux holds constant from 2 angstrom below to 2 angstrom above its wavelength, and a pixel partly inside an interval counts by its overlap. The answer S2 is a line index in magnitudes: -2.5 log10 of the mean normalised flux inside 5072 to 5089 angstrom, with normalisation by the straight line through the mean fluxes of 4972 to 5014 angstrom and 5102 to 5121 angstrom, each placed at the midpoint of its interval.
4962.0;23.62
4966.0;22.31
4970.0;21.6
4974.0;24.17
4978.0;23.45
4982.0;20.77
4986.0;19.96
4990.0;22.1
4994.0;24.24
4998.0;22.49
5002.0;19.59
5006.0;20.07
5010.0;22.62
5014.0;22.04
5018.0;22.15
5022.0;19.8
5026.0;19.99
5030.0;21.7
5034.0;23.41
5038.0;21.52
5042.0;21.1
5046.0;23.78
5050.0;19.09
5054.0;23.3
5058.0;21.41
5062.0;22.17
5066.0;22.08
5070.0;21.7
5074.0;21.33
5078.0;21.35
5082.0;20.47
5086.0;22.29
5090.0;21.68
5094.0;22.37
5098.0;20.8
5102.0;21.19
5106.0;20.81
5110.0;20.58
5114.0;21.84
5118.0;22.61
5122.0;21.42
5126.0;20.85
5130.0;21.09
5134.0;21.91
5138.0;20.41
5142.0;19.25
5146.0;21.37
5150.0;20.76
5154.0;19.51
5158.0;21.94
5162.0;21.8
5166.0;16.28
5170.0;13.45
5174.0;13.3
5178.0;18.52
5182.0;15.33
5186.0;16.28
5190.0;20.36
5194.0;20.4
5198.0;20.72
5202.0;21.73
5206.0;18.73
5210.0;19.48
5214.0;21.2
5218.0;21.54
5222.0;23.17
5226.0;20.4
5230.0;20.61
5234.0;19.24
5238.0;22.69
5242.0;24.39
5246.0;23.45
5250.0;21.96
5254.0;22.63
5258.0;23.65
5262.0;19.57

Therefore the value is 0.01 mag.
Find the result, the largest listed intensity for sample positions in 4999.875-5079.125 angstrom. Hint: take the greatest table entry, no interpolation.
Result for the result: 23.78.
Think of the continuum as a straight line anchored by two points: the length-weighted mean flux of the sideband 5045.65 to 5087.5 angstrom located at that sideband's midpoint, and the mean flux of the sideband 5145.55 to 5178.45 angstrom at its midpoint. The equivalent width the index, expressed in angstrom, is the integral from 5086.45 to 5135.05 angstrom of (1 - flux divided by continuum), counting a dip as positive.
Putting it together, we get -3.2 angstrom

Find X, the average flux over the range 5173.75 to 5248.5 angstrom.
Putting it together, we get 20.3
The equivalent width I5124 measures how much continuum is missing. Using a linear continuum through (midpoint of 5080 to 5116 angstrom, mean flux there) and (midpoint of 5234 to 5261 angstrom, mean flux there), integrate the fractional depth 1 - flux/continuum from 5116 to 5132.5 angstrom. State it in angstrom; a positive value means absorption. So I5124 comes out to 0.1 angstrom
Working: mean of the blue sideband 21.3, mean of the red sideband 22.7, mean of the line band 21.5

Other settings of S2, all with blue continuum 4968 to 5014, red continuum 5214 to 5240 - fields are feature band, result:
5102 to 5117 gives 0.020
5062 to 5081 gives 0.004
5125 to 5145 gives 0.041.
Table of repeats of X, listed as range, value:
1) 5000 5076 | 21.5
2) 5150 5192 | 17.8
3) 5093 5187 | 19.7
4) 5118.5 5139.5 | 21.3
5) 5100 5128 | 21.3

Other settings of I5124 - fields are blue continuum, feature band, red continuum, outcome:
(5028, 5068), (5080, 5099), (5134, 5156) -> -0.2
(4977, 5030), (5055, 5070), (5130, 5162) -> -0.5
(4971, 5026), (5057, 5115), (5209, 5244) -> 0.4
